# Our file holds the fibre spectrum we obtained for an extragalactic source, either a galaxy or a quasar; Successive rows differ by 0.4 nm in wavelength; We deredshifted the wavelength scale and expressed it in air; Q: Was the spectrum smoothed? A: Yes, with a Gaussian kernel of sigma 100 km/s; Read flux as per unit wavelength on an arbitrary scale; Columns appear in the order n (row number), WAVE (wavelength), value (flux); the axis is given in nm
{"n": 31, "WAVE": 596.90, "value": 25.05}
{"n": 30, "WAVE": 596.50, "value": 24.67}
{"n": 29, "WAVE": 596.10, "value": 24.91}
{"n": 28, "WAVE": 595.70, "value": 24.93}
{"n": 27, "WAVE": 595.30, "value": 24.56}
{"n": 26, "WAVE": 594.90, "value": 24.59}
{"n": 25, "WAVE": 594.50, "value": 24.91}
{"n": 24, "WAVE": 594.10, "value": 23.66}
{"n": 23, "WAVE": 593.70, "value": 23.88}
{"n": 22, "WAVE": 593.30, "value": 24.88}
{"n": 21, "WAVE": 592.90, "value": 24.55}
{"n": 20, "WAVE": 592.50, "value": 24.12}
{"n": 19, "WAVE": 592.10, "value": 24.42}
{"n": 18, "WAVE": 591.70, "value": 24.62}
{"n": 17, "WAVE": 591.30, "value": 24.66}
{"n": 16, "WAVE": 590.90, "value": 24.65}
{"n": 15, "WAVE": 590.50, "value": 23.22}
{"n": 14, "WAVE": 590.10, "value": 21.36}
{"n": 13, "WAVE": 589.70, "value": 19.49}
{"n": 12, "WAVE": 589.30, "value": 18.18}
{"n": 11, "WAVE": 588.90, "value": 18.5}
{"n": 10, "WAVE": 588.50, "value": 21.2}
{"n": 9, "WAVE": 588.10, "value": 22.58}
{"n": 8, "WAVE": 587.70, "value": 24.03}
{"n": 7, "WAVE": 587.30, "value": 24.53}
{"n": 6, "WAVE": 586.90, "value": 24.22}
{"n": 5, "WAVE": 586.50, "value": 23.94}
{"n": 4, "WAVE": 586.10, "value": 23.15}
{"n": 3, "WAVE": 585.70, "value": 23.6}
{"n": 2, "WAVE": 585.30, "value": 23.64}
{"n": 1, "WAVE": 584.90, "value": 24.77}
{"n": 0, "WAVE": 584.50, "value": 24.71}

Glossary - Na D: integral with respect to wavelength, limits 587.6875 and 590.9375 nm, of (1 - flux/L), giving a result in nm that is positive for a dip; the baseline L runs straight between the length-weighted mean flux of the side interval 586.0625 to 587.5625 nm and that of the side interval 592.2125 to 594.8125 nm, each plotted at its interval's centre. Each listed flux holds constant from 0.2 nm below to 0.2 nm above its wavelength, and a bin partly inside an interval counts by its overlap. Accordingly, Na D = 0.40 nm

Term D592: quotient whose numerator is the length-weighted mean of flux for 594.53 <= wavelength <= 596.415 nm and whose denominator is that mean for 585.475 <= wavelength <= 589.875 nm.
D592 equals 1.1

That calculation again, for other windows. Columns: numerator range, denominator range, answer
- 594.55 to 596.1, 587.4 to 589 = 1.13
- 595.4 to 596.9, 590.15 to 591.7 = 1.04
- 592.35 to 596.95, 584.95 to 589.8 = 1.10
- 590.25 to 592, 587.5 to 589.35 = 1.15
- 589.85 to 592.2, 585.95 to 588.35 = 1.00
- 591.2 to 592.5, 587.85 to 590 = 1.22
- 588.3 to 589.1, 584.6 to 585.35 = 0.81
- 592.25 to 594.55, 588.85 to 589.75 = 1.30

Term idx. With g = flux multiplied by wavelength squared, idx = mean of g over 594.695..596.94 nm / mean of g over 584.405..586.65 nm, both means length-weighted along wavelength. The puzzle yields 1.1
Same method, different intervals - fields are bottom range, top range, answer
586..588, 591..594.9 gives 1.04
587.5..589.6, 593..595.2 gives 1.19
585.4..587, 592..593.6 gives 1.06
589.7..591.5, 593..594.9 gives 1.07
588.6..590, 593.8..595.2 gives 1.30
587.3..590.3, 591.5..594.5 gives 1.18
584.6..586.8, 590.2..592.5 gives 1.03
